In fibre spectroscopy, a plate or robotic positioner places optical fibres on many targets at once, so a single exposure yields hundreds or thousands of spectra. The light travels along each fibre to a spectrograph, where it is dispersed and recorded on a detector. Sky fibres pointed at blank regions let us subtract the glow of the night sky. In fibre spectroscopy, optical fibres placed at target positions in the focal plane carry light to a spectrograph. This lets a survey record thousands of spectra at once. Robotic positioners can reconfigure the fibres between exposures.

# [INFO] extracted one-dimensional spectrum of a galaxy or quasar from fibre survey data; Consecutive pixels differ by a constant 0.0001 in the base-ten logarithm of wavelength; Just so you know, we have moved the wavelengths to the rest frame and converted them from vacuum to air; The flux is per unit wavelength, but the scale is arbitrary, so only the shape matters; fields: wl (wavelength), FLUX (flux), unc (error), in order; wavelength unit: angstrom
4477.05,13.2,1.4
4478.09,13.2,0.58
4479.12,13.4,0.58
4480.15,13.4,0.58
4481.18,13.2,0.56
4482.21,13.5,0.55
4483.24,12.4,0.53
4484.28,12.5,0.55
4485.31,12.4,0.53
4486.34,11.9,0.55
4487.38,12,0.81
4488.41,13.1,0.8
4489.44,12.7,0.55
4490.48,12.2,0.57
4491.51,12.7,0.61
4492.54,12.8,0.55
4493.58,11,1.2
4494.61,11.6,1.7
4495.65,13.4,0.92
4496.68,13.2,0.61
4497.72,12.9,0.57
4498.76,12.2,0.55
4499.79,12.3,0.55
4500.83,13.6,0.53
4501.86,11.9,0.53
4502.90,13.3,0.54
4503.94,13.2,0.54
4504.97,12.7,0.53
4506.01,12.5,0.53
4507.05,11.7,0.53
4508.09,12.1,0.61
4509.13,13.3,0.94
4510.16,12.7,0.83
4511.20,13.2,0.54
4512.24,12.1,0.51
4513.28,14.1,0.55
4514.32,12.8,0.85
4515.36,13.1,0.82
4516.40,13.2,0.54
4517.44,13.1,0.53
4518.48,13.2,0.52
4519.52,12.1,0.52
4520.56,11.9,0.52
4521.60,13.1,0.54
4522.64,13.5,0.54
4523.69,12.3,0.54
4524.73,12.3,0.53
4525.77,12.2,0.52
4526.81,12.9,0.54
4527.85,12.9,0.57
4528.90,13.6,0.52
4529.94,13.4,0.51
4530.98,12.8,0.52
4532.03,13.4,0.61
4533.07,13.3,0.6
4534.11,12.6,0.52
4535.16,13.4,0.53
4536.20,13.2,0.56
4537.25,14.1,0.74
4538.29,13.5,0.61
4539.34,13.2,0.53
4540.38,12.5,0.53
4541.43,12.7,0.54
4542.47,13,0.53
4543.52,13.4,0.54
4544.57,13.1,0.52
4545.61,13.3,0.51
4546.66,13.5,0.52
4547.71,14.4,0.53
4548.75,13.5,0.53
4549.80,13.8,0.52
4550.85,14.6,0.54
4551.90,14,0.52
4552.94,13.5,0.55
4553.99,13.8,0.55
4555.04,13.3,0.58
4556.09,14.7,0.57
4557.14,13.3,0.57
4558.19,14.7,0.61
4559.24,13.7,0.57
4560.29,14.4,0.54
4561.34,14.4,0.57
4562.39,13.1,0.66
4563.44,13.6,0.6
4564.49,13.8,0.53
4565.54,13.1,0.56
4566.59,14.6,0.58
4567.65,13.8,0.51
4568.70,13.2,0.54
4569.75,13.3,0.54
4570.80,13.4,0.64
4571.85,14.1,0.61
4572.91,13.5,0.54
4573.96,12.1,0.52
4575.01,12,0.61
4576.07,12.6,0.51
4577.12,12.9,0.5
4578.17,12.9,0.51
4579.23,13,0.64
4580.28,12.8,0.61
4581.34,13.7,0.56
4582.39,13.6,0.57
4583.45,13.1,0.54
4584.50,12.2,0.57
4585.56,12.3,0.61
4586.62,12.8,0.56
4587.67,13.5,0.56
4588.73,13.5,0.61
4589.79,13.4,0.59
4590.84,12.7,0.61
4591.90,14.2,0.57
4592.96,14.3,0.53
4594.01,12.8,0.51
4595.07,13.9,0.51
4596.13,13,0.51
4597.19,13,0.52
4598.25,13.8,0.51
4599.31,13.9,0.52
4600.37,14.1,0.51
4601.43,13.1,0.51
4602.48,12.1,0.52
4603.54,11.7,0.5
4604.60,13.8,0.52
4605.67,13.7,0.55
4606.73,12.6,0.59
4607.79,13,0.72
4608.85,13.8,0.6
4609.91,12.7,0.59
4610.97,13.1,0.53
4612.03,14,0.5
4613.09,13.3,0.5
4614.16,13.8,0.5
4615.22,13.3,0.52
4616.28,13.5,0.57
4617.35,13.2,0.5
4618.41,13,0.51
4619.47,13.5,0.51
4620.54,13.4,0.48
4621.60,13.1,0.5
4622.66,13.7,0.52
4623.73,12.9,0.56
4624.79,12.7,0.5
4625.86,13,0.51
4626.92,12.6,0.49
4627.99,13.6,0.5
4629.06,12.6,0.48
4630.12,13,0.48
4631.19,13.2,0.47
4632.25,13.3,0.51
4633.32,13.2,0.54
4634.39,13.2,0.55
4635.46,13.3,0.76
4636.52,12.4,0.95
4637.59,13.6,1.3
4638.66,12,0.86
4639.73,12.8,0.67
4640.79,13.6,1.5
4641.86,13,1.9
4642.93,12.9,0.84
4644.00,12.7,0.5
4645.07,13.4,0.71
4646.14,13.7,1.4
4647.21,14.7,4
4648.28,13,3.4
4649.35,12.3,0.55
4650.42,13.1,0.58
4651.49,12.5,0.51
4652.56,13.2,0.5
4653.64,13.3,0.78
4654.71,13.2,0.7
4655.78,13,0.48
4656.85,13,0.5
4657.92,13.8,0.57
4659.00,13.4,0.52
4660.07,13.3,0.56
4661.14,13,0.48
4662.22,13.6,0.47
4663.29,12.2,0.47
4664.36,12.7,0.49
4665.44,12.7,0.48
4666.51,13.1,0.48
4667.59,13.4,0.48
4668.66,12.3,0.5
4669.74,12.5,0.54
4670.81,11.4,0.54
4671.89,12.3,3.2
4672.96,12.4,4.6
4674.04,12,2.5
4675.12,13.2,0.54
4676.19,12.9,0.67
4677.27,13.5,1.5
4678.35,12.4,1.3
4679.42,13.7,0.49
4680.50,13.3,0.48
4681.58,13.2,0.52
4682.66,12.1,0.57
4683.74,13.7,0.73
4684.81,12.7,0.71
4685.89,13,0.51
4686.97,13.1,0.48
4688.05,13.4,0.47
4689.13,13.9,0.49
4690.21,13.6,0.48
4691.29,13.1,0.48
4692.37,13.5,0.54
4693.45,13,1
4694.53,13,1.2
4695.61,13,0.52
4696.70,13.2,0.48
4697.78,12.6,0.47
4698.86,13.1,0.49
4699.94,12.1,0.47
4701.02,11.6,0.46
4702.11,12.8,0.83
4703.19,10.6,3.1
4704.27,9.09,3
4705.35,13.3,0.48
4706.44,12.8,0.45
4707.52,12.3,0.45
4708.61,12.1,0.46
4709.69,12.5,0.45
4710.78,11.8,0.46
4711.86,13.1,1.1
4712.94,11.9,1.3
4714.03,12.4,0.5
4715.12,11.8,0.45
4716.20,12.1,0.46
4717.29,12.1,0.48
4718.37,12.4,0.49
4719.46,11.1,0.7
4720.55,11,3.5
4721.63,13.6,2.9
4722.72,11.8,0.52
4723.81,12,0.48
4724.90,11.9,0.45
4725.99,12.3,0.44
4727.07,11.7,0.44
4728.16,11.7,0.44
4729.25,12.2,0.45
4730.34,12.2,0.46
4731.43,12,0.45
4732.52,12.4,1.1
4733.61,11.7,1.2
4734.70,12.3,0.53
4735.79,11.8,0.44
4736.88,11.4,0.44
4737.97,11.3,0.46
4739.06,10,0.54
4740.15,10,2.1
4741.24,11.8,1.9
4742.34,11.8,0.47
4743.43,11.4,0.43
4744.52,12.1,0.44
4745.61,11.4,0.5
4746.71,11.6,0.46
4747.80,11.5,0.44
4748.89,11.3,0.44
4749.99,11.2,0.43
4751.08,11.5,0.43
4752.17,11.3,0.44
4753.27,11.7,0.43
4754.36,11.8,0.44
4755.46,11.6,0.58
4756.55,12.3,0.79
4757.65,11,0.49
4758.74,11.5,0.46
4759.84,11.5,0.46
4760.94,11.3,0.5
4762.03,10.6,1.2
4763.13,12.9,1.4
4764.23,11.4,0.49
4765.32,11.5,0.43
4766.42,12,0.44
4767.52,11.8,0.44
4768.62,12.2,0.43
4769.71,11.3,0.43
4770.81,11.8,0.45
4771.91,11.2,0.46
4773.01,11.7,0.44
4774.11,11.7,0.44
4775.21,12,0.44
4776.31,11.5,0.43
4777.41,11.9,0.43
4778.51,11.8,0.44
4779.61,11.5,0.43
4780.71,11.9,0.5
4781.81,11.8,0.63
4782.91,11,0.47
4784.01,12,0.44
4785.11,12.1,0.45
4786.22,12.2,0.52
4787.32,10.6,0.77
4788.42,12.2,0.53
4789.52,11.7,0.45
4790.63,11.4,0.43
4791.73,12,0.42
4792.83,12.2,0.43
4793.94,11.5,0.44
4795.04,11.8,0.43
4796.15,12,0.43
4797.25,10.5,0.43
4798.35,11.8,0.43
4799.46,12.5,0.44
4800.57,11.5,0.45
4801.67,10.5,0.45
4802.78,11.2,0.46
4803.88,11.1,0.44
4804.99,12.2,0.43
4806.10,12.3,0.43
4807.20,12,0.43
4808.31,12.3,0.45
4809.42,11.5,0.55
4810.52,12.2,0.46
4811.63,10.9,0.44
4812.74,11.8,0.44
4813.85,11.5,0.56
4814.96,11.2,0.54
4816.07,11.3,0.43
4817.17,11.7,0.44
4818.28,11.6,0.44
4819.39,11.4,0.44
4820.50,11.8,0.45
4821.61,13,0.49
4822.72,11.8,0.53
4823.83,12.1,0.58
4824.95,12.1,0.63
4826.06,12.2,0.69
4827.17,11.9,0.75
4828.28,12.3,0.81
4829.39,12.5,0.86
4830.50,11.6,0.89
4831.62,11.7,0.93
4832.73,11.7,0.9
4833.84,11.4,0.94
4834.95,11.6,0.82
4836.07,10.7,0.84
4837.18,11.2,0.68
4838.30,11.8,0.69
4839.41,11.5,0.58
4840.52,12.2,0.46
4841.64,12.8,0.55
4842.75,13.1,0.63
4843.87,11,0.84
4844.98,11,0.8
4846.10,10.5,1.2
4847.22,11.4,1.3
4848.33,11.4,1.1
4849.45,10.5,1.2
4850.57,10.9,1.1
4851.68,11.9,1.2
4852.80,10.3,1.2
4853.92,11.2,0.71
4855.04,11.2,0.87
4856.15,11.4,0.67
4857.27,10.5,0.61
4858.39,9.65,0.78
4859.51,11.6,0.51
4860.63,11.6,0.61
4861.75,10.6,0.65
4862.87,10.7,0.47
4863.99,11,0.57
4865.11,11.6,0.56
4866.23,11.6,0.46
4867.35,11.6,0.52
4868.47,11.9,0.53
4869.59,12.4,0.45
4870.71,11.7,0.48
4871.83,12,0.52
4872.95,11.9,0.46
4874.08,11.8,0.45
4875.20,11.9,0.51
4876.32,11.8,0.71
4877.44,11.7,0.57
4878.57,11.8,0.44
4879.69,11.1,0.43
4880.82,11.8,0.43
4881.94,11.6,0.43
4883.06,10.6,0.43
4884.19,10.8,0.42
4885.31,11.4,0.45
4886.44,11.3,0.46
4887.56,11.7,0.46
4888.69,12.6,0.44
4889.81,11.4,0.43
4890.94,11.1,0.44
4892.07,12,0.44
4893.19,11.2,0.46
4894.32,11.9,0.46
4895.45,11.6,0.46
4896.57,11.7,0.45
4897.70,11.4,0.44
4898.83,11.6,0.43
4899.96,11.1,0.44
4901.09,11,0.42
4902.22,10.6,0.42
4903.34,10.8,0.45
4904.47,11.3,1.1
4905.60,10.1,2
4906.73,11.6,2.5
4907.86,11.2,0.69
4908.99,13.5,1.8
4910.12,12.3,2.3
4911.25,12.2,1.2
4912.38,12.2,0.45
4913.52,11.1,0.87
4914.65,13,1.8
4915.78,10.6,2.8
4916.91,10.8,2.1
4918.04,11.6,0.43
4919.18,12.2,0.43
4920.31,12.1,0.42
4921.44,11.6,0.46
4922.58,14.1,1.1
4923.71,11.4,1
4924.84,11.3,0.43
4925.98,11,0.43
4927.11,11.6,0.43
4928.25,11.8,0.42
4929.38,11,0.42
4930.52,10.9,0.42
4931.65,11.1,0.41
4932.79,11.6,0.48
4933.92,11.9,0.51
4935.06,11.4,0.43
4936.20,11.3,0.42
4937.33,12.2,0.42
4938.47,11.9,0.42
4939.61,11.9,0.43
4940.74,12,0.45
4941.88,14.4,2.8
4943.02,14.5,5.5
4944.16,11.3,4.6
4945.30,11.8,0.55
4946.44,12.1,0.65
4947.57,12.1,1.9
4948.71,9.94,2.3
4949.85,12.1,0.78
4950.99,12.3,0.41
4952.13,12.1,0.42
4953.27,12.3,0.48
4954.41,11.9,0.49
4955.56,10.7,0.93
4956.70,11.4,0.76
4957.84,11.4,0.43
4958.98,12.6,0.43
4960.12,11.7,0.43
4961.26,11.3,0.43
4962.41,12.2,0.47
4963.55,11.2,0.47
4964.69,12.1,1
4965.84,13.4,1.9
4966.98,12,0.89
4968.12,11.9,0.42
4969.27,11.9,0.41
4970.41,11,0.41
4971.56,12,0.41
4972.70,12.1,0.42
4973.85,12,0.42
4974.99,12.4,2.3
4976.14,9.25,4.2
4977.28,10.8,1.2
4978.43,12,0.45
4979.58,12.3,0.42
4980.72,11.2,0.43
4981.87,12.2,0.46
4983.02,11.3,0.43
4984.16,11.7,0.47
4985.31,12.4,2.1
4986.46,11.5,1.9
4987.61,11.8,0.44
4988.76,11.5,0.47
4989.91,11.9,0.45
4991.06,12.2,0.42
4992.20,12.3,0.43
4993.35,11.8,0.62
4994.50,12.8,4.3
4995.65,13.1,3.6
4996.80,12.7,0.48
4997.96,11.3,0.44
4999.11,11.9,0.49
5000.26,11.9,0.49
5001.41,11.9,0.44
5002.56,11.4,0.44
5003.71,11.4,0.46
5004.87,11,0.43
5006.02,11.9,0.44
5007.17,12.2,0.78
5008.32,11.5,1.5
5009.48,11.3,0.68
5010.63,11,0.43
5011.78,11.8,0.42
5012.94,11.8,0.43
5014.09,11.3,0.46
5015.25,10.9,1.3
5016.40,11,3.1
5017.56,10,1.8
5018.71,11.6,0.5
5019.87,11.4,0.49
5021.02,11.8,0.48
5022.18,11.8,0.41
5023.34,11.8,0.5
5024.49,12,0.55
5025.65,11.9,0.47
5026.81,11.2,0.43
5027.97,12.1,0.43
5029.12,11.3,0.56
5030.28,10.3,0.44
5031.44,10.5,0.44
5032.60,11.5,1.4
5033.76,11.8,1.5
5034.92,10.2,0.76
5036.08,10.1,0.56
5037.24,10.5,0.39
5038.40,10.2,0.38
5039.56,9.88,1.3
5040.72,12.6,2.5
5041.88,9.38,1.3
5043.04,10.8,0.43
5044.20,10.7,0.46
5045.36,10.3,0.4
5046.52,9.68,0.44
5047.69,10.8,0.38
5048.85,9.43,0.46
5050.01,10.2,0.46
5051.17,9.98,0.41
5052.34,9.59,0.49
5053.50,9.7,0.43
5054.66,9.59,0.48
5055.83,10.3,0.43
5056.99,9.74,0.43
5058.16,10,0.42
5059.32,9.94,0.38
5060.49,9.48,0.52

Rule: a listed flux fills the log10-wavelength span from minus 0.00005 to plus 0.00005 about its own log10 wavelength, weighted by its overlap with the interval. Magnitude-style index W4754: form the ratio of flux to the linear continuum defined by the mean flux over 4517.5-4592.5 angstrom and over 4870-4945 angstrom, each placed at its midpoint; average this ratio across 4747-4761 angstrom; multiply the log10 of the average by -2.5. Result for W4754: 0.079 mag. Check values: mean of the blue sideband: 13.3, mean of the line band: 11.5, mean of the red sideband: 11.7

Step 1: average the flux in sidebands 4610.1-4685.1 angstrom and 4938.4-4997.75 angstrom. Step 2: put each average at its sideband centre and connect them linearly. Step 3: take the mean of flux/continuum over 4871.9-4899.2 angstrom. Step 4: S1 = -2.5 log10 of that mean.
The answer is 0.06 mag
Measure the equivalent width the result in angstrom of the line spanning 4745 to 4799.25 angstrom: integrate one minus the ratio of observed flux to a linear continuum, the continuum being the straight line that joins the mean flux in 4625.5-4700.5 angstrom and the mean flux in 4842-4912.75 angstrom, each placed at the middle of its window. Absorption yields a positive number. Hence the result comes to 2.51 angstrom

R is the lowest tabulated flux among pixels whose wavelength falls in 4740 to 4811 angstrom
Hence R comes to 10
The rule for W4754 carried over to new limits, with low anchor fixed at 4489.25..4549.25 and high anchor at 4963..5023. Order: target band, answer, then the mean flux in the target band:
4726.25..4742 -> 0.07 mag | 11.6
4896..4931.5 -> 0.03 mag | 11.6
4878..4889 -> 0.05 mag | 11.4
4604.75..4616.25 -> -0.06 mag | 13.4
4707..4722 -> 0.02 mag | 12.1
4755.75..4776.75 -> 0.06 mag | 11.6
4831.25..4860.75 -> 0.07 mag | 11.3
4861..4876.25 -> 0.04 mag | 11.6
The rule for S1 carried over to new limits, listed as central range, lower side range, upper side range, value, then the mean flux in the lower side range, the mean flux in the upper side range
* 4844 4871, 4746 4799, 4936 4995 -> 0.06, 11.6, 11.9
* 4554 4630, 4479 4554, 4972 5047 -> -0.05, 12.9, 11.4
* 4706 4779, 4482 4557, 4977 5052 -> 0.04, 13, 11.3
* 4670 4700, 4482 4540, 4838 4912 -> -0.07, 12.8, 11.5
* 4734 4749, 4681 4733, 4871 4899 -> 0.08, 12.4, 11.6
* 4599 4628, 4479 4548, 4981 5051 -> -0.06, 12.9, 11.3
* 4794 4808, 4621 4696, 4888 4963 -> 0.06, 13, 11.7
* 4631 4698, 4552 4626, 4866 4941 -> -0.01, 13.3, 11.6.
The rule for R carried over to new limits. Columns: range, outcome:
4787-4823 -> 10.5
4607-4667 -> 12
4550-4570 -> 13.1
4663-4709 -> 9.09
